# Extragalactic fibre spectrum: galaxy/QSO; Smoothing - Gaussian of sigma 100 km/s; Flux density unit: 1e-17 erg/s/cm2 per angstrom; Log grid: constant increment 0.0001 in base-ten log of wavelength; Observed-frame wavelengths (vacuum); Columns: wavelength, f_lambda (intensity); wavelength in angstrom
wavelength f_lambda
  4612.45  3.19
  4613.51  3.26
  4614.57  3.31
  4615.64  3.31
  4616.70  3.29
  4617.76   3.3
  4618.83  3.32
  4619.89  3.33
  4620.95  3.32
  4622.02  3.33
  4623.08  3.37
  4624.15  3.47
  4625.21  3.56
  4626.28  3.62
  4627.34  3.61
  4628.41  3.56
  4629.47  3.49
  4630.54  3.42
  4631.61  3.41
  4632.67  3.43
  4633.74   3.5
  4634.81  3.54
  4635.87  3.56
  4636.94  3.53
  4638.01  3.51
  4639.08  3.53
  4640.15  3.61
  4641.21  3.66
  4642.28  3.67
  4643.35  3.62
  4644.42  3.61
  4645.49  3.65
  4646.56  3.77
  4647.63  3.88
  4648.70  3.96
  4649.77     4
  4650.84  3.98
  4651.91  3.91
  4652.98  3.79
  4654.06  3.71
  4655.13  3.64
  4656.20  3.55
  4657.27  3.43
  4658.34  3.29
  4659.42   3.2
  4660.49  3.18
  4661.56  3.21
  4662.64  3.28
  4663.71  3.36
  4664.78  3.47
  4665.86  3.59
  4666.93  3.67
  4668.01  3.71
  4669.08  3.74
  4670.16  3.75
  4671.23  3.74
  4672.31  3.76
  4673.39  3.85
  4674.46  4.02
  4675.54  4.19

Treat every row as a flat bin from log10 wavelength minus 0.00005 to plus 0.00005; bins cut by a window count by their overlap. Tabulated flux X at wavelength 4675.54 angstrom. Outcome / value 4.19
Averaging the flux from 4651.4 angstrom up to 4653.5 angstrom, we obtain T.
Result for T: 3.85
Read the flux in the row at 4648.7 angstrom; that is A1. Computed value 3.96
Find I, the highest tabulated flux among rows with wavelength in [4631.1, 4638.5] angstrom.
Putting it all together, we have 3.56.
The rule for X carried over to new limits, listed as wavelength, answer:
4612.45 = 3.19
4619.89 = 3.33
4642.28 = 3.67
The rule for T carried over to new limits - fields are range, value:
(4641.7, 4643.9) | 3.64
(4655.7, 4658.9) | 3.42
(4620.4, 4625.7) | 3.41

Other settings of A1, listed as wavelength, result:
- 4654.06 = 3.71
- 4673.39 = 3.85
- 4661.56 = 3.21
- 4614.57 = 3.31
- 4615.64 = 3.31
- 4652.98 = 3.79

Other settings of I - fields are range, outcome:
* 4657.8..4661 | 3.29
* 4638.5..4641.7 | 3.66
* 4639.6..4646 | 3.67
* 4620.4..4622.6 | 3.33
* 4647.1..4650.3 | 4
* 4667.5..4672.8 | 3.76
